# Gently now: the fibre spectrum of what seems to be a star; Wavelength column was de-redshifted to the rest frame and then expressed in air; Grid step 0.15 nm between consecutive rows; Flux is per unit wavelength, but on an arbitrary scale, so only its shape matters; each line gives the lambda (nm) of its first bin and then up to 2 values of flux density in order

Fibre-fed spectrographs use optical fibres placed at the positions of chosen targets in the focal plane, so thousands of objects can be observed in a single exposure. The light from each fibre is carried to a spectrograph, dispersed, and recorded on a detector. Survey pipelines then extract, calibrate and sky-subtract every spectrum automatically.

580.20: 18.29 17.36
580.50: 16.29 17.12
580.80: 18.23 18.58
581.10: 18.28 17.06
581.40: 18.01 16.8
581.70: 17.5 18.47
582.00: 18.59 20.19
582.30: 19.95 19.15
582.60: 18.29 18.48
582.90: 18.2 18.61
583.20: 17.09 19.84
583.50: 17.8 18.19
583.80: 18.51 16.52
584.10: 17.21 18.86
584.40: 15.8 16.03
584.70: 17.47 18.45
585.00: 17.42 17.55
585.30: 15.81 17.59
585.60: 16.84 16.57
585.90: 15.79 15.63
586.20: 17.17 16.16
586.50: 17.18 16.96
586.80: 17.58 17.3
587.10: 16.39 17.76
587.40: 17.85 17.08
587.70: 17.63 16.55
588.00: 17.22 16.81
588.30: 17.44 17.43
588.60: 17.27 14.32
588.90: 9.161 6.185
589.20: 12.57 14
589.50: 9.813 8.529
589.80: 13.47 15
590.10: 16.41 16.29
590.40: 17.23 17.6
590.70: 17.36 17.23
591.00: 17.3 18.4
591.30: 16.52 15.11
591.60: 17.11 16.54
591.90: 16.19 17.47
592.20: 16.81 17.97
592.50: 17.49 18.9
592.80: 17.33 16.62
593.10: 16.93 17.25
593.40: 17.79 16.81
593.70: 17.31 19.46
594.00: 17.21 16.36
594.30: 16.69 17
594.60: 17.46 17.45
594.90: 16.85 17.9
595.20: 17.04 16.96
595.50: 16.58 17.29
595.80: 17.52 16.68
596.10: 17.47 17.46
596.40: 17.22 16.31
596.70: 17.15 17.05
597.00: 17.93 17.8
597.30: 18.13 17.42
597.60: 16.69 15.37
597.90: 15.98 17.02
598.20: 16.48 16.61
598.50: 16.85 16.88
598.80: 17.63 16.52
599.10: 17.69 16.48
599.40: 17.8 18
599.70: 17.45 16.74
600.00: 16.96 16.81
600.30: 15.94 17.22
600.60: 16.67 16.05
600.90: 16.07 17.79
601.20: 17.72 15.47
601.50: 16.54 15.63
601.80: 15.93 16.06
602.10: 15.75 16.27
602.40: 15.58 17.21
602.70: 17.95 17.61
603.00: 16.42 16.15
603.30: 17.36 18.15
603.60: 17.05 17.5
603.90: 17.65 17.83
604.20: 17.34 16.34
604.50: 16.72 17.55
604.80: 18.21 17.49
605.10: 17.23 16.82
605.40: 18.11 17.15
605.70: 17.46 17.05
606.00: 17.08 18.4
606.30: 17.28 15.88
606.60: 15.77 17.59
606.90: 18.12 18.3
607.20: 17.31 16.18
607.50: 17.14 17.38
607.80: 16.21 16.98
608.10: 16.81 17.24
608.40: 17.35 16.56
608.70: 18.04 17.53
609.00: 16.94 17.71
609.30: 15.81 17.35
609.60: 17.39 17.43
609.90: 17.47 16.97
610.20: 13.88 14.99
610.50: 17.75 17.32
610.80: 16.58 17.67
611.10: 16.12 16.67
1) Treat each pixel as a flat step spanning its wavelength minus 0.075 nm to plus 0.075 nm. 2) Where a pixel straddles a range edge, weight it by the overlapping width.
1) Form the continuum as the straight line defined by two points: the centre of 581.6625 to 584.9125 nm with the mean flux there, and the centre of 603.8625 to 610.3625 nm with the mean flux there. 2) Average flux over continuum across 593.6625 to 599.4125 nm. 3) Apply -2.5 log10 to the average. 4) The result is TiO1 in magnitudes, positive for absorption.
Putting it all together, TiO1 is 0.029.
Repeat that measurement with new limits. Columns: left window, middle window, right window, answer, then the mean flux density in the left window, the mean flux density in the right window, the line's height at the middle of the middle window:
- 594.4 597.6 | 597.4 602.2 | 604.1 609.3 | 0.04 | 17.3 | 17.2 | 17.2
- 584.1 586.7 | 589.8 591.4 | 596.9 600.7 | 0.01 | 16.9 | 17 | 16.9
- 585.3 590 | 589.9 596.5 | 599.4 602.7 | -0.08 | 15.4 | 16.6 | 15.9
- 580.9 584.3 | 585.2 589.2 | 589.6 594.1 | 0.09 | 18.3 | 16.8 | 17.5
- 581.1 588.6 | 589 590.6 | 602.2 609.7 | 0.28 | 17.5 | 17.2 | 17.4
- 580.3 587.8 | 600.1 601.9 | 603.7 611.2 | 0.05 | 17.6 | 17.1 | 17.2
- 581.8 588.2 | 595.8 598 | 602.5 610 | 0.02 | 17.5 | 17.2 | 17.4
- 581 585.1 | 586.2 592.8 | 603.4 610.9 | 0.12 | 18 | 17.1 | 17.8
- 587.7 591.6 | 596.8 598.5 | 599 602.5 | -0.05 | 15.1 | 16.6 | 16.2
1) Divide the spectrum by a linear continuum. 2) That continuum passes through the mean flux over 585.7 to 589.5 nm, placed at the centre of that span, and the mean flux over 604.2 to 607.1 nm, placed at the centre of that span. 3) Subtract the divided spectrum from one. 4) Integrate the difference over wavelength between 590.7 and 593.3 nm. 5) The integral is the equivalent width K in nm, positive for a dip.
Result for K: -0.17 nm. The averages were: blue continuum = 15.7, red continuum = 17.3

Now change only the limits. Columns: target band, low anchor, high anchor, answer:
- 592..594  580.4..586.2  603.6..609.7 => 0.00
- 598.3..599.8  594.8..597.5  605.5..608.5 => 0.00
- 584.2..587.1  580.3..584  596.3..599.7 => 0.16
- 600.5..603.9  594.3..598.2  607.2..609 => 0.07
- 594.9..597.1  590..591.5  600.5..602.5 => -0.07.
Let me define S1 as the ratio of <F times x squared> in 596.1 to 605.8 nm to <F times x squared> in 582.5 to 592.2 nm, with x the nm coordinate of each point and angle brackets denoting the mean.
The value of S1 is 1.08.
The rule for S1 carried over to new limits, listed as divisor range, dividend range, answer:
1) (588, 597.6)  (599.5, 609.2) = 1.08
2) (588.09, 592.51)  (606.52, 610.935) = 1.18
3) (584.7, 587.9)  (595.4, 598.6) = 1.04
